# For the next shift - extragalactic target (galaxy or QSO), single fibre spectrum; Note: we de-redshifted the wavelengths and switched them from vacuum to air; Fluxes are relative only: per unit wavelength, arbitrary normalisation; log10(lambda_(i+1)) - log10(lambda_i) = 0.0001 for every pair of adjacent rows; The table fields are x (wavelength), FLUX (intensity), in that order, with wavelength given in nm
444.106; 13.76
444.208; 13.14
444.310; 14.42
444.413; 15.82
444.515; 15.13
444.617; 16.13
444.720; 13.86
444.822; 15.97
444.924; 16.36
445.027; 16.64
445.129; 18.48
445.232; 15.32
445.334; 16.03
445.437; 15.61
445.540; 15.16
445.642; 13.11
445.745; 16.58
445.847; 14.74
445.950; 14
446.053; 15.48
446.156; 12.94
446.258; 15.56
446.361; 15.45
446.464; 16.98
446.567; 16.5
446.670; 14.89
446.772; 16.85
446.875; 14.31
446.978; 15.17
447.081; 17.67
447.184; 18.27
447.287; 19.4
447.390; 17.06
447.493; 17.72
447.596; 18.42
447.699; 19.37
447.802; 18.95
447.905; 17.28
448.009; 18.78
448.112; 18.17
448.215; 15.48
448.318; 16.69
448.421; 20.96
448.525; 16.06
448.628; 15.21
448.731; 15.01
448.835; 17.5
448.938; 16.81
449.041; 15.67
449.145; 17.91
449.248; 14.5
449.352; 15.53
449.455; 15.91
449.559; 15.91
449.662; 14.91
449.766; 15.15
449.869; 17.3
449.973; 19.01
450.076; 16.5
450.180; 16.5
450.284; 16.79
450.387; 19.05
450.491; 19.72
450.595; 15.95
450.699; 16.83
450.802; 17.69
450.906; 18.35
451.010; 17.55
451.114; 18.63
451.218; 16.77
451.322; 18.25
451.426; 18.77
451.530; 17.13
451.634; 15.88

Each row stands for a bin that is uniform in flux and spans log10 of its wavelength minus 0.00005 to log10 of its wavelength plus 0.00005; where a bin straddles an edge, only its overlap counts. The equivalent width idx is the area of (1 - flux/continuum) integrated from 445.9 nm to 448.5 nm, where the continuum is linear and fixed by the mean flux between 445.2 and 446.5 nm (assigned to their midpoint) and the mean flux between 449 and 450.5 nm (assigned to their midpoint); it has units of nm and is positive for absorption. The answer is -0.20 nm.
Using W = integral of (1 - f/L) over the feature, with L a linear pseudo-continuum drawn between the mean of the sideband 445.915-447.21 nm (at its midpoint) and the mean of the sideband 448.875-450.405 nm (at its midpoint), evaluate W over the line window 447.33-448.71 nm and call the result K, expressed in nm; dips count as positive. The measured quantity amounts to -0.14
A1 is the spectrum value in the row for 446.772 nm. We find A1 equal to 16.85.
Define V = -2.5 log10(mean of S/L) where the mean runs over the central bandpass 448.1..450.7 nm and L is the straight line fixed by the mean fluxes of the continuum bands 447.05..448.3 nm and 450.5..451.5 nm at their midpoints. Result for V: 0.07 mag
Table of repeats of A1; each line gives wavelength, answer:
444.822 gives 15.97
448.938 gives 16.81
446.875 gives 14.31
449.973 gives 19.01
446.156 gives 12.94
